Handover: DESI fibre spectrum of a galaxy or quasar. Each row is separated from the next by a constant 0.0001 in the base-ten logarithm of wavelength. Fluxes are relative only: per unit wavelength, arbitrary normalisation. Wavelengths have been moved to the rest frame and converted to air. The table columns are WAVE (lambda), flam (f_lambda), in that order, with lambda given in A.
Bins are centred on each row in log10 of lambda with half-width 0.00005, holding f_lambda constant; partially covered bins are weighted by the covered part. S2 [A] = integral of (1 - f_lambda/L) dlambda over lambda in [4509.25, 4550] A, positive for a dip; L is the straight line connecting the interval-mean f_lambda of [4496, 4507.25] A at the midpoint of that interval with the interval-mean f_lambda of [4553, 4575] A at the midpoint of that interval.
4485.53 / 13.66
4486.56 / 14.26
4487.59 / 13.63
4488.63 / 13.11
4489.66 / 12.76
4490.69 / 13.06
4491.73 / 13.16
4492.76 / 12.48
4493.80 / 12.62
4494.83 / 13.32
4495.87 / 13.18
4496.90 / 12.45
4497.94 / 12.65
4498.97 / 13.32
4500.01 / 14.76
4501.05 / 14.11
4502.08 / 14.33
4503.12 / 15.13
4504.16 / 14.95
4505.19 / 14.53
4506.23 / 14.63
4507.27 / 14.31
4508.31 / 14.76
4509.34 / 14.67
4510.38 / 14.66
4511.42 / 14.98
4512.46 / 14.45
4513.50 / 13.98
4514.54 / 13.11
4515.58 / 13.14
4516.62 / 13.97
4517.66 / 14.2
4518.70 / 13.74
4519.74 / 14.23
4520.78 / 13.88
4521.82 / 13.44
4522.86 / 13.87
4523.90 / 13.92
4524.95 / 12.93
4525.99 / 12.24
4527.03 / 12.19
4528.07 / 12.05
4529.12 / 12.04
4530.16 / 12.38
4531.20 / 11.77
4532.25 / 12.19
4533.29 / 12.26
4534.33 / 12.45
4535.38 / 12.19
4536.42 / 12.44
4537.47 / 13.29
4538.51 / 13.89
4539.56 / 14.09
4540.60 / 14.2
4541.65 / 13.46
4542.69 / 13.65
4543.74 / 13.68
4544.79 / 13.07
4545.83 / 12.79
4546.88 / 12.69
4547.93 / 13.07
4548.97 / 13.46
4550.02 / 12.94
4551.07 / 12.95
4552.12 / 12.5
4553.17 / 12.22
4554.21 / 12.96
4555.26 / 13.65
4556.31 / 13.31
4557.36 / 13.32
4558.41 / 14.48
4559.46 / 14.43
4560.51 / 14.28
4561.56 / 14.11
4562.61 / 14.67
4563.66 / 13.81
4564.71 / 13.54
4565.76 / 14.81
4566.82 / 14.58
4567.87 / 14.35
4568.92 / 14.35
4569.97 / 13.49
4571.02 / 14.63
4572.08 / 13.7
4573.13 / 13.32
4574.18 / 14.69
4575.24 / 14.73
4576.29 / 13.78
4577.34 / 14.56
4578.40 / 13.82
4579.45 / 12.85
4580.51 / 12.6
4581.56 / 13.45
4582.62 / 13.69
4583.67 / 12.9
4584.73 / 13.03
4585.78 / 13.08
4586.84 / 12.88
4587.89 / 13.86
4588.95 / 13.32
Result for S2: 2.2 A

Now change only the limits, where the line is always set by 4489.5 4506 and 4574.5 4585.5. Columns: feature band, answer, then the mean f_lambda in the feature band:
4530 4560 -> 1.02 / 13.1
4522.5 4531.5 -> 0.65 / 12.6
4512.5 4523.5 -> -0.17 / 13.8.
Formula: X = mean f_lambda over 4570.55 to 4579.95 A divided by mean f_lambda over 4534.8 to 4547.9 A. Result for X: 1.06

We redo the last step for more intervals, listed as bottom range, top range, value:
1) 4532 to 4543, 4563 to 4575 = 1.08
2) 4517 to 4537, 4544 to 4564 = 1.04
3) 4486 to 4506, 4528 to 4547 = 0.95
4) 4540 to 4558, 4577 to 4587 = 1.01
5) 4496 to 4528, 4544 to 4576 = 0.99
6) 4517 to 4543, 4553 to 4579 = 1.07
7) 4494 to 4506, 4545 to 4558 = 0.94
